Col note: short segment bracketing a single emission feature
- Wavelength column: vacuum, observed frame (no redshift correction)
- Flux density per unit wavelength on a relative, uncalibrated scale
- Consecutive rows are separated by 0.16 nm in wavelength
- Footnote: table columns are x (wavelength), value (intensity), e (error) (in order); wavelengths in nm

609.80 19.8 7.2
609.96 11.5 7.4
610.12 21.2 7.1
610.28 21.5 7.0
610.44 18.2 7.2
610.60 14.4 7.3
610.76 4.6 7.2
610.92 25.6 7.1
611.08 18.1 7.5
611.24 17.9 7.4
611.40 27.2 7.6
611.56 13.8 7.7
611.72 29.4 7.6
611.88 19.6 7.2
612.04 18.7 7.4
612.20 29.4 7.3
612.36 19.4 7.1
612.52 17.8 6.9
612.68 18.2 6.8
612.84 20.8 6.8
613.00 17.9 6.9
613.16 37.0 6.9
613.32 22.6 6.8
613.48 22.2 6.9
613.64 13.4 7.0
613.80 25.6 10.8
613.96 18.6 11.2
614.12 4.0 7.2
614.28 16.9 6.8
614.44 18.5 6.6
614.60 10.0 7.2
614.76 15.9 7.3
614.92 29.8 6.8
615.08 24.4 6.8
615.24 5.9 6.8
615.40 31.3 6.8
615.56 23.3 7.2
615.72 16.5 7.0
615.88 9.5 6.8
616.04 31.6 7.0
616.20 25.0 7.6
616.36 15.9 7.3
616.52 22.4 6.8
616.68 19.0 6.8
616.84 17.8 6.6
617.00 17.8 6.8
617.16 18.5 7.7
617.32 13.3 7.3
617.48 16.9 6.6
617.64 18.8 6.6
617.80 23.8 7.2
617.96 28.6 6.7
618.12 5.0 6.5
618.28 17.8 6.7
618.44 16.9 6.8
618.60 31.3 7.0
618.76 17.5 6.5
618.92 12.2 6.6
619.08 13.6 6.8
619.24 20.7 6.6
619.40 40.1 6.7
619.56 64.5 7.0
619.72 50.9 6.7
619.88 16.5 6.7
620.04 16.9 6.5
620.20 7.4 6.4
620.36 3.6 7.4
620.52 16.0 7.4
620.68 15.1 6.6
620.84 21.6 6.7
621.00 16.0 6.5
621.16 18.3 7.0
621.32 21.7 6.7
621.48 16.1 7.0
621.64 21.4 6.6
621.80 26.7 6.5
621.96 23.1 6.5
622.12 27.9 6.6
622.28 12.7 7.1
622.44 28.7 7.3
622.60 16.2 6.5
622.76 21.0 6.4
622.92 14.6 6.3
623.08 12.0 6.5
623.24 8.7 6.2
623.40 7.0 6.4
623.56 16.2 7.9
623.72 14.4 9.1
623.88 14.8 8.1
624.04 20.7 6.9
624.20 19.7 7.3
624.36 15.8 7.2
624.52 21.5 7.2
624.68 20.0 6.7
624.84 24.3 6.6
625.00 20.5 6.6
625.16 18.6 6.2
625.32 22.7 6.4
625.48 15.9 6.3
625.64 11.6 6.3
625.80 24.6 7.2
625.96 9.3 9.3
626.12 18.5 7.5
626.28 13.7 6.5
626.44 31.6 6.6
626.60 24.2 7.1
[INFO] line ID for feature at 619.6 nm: H-beta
